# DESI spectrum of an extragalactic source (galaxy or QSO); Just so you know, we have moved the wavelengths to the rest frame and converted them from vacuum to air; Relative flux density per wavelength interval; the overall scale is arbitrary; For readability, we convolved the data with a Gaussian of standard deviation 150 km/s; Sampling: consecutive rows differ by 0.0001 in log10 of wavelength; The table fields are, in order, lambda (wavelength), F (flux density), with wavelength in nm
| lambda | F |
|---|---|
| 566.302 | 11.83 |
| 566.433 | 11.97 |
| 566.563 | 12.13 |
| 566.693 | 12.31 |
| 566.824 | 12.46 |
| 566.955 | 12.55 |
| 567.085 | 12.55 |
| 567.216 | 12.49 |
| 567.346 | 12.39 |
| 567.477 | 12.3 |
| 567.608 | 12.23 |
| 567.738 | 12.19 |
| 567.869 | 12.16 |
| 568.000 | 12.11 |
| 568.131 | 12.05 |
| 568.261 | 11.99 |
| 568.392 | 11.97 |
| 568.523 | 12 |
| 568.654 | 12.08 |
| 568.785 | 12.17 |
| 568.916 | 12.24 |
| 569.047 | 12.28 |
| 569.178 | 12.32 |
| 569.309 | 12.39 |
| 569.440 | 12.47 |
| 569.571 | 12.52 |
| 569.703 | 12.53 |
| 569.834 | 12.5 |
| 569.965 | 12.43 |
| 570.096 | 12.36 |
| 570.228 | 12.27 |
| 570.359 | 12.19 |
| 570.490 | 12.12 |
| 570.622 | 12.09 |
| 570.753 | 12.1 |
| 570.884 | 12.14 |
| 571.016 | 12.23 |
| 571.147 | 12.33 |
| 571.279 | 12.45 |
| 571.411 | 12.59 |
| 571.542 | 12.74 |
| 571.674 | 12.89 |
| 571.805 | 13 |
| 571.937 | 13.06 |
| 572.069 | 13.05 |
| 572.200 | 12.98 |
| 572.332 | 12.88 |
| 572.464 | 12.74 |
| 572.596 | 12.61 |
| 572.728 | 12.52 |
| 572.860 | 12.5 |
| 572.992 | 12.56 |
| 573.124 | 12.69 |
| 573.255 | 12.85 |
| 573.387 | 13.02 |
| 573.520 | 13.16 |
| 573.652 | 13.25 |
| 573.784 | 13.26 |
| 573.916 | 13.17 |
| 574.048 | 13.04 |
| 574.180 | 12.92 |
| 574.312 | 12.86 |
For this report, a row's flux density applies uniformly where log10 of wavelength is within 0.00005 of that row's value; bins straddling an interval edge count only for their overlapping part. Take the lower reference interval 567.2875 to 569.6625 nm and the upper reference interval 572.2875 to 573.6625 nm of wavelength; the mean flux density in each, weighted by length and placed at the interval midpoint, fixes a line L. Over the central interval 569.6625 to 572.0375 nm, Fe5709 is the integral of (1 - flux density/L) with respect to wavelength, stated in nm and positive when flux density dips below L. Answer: 0.01 nm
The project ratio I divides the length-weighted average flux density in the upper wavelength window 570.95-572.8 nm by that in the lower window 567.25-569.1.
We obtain 1.05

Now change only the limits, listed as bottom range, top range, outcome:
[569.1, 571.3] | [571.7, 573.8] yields 1.05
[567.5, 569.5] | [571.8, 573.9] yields 1.06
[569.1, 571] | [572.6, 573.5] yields 1.03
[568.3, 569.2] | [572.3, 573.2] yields 1.04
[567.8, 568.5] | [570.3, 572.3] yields 1.04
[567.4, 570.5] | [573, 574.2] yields 1.06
